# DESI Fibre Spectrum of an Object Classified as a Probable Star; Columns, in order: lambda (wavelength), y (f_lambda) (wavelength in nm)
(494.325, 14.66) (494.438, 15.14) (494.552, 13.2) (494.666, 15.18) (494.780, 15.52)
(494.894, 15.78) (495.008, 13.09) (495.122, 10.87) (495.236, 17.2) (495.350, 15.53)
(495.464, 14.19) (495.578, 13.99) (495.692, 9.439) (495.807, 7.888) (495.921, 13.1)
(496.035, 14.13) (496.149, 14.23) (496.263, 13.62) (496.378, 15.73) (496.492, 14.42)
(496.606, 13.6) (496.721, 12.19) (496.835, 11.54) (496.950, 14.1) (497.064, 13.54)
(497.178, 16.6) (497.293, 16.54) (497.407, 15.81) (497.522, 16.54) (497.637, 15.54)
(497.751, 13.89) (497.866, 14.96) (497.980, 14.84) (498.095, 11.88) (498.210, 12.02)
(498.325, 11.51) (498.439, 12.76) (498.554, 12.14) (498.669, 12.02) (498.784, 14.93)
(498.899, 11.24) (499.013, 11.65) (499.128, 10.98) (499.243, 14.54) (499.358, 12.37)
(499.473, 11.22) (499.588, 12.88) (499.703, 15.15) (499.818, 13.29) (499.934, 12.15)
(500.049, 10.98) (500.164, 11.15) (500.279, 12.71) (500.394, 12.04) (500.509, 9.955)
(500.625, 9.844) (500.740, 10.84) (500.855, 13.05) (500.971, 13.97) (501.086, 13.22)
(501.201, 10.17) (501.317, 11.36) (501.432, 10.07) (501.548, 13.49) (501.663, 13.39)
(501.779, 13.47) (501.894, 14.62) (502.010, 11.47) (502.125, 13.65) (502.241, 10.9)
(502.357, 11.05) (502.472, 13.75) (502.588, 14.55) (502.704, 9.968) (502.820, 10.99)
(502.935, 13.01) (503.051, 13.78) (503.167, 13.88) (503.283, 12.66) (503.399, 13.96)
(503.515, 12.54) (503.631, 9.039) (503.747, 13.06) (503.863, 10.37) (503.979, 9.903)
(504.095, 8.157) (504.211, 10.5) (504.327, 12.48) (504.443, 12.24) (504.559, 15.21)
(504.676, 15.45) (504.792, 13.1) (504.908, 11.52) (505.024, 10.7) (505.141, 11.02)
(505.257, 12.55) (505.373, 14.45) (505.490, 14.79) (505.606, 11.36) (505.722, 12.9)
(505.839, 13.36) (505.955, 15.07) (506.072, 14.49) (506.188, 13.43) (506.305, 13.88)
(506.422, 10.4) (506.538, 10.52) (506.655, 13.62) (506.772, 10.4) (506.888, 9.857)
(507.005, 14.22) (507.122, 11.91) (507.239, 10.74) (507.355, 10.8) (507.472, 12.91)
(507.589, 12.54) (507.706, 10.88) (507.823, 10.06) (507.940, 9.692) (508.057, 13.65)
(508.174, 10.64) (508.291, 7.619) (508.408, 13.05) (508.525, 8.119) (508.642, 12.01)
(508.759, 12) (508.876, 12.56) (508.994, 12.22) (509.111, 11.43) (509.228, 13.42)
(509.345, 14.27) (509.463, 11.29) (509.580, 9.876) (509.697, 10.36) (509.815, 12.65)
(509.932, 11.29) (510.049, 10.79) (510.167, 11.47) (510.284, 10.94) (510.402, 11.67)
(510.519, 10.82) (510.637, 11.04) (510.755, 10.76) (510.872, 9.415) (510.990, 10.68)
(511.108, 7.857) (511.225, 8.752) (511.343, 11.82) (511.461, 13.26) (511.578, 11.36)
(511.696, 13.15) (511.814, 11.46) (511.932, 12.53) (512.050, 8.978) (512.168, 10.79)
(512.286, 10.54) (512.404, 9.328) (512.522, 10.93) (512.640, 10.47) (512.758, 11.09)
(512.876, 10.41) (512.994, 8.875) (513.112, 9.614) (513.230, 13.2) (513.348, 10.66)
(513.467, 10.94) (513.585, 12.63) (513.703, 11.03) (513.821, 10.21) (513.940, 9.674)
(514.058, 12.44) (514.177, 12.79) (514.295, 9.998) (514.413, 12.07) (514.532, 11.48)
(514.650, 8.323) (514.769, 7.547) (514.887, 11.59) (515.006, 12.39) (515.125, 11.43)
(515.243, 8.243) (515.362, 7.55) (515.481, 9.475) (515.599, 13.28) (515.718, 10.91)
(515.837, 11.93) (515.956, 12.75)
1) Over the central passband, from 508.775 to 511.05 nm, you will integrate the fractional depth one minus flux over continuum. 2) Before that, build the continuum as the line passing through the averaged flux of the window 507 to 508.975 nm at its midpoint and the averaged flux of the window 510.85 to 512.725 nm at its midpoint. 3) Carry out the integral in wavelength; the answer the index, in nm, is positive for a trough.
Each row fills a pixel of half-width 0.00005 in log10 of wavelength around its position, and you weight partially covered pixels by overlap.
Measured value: -0.08 nm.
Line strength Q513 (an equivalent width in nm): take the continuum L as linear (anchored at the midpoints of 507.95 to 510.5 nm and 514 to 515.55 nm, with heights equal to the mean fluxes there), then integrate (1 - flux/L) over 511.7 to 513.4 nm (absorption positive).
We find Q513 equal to 0.019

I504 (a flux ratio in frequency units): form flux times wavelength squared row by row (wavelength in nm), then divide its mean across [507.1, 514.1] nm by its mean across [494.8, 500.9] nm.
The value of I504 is 0.89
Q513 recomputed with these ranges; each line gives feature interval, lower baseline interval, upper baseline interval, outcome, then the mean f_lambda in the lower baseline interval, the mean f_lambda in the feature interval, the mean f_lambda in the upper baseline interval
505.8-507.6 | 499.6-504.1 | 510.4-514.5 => -0.12 nm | 12.1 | 12.4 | 10.9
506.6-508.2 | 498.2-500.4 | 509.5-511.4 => -0.07 nm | 12.4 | 11.6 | 10.6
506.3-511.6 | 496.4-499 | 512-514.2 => 0.13 nm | 13.7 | 11.3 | 10.7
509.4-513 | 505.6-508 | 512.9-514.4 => 0.18 nm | 12.1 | 10.8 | 11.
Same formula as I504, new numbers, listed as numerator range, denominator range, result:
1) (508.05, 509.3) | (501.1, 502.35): 0.96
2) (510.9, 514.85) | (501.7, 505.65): 0.90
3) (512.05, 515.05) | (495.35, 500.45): 0.86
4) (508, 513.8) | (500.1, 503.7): 0.94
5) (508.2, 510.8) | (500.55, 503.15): 0.95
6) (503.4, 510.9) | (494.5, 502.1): 0.93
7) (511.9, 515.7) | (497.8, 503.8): 0.90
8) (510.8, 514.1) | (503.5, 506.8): 0.90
